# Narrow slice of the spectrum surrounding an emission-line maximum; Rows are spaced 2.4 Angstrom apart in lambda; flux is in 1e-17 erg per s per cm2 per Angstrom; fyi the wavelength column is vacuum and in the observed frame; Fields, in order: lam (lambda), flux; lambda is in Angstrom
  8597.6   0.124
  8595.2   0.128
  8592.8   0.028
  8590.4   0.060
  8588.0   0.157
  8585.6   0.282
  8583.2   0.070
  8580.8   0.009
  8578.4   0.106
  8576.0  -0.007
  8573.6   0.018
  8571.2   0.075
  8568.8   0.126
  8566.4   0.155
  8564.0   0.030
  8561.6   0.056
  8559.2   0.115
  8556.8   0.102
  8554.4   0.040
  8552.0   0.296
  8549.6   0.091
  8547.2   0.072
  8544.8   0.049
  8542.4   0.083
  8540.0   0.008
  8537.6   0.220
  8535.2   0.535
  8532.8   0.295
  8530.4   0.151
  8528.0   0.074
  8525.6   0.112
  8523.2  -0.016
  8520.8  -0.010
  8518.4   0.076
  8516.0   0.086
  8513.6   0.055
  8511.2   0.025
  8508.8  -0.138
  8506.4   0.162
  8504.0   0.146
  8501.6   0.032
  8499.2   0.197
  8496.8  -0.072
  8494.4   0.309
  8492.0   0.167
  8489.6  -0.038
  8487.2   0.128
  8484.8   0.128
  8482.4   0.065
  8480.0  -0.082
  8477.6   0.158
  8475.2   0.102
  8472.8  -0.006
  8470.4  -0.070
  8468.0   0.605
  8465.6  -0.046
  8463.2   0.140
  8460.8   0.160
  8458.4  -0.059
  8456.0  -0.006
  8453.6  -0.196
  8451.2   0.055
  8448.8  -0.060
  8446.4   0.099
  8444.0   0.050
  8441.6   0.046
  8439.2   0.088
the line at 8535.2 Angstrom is Hgamma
